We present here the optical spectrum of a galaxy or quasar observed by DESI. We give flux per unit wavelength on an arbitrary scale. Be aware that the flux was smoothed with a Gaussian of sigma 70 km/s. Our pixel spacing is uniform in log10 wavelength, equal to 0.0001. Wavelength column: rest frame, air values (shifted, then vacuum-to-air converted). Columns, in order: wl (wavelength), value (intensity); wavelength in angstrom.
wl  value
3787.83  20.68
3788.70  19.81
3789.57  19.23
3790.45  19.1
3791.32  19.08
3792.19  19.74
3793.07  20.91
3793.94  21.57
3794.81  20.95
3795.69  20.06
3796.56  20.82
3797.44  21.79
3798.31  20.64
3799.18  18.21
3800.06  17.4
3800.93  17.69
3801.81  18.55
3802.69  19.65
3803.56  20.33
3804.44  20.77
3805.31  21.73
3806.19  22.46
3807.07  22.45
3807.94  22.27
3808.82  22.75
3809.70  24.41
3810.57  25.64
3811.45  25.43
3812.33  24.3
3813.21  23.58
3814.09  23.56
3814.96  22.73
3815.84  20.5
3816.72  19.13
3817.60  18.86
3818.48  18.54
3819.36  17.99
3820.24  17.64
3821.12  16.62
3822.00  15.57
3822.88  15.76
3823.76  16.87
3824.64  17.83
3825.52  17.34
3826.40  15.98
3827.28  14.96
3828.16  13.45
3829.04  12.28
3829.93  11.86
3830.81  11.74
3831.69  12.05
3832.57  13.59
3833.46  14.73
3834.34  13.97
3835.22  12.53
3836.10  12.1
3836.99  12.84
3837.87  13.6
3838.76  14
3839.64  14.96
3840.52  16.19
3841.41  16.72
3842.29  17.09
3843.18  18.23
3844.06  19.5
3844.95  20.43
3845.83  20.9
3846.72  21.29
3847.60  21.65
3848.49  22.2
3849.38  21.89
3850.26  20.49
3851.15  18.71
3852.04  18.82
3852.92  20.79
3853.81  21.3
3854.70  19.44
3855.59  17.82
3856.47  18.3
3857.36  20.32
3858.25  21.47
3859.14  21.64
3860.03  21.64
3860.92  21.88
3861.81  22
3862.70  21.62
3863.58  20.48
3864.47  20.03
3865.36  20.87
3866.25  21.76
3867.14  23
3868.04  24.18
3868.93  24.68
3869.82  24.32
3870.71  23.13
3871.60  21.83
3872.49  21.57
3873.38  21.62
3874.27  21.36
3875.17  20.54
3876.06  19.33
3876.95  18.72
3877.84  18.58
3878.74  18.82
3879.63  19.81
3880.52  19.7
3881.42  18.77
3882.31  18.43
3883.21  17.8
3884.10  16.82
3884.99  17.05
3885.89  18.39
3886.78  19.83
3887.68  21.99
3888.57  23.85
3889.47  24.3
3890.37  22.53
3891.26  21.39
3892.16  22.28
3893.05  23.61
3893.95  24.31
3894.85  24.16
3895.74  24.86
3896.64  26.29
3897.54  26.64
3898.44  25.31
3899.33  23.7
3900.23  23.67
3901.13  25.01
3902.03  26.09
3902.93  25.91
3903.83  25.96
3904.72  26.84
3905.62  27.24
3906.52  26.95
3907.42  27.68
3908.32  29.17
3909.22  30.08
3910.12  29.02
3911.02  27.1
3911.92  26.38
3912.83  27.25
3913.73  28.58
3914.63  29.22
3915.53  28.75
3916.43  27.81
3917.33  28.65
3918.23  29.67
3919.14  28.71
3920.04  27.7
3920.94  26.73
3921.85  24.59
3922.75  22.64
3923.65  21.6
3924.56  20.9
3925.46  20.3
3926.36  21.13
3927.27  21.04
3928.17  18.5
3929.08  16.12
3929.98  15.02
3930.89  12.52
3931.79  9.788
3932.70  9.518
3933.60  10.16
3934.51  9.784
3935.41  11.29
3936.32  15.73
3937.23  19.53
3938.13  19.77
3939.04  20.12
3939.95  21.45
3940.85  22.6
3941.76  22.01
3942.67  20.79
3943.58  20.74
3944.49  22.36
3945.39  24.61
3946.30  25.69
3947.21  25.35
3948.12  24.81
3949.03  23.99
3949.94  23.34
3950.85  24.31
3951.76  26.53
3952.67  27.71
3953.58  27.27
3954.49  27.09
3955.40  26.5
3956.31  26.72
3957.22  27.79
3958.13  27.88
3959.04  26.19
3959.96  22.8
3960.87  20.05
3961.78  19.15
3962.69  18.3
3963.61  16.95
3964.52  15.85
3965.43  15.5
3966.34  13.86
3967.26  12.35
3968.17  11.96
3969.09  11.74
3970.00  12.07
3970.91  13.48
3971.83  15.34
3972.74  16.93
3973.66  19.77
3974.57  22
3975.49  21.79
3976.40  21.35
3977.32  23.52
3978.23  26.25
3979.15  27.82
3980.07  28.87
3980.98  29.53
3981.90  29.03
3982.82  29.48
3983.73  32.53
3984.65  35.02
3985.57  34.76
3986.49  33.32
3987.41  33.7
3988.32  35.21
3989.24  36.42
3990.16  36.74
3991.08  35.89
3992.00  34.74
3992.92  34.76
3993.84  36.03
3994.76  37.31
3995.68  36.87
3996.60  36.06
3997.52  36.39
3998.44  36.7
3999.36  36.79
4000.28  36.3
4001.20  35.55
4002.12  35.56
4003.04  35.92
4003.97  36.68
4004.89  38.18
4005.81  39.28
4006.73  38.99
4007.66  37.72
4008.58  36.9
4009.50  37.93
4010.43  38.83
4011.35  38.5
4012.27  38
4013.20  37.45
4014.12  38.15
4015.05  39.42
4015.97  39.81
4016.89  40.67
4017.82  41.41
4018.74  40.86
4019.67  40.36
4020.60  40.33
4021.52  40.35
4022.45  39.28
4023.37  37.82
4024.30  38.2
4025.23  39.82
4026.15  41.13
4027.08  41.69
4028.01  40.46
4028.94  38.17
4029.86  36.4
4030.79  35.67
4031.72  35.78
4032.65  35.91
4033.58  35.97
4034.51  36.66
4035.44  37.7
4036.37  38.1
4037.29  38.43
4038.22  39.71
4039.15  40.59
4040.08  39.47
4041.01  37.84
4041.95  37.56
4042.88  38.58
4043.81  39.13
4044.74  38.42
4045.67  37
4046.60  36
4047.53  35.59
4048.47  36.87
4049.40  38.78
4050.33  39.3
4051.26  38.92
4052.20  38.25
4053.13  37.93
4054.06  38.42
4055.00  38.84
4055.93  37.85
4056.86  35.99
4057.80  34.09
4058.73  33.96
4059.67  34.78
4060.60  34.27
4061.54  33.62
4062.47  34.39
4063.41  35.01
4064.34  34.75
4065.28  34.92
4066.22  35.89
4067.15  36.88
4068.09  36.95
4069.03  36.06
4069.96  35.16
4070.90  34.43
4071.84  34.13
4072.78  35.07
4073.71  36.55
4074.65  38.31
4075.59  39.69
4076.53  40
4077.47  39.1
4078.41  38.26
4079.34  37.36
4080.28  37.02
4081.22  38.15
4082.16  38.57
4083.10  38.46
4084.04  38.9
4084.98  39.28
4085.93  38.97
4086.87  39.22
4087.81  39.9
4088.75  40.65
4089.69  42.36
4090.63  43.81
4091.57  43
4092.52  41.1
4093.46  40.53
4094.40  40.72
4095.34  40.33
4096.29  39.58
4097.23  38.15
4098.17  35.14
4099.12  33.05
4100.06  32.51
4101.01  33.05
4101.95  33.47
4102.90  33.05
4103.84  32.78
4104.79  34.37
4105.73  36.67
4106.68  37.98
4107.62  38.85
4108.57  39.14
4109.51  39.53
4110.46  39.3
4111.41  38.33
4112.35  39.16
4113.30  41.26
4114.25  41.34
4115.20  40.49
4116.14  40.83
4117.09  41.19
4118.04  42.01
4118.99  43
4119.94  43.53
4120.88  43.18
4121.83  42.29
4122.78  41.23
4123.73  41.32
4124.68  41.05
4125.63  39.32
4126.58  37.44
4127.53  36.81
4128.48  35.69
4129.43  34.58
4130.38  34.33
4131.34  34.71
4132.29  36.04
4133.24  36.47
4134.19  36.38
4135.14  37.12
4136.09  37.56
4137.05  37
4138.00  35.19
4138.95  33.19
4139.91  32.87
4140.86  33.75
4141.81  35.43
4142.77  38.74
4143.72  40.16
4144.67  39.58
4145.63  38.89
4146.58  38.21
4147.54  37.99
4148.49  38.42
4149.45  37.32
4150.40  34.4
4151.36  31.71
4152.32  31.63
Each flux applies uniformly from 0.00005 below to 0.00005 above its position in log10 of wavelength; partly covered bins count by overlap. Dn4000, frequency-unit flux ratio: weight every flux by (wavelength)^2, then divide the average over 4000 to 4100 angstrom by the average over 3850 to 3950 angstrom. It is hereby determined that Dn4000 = 1.85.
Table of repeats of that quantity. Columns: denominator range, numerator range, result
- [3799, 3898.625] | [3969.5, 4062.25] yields 1.95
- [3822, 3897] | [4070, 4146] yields 2.24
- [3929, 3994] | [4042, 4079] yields 1.68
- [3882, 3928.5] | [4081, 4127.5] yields 1.76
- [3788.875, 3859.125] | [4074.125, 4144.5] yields 2.36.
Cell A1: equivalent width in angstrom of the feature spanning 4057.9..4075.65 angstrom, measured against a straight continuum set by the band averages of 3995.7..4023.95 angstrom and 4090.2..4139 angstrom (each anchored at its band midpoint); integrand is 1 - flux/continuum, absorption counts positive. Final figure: 1.3 angstrom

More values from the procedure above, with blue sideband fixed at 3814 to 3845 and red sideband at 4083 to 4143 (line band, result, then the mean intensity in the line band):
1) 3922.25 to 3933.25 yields 2.92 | 17.4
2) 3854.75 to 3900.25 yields -3.94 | 21.5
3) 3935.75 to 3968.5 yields 4.72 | 21.9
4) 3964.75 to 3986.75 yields 4.27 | 22.3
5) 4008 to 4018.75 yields -3.00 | 38.9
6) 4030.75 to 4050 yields -3.04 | 37.7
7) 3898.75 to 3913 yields -3.06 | 26.7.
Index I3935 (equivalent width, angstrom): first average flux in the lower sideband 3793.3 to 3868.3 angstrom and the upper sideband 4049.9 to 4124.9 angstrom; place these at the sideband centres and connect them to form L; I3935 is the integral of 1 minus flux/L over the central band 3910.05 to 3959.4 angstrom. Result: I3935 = 7.4 angstrom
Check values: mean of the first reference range 19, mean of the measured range 22.7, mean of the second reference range 38.1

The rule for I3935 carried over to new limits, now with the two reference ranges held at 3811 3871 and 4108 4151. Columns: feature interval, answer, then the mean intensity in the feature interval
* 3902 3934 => 0.07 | 23.7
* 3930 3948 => 5.17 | 18.2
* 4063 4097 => -3.24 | 38.3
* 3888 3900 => -0.95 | 24.1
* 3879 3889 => 1.08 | 19.3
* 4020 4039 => -4.17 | 38.4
